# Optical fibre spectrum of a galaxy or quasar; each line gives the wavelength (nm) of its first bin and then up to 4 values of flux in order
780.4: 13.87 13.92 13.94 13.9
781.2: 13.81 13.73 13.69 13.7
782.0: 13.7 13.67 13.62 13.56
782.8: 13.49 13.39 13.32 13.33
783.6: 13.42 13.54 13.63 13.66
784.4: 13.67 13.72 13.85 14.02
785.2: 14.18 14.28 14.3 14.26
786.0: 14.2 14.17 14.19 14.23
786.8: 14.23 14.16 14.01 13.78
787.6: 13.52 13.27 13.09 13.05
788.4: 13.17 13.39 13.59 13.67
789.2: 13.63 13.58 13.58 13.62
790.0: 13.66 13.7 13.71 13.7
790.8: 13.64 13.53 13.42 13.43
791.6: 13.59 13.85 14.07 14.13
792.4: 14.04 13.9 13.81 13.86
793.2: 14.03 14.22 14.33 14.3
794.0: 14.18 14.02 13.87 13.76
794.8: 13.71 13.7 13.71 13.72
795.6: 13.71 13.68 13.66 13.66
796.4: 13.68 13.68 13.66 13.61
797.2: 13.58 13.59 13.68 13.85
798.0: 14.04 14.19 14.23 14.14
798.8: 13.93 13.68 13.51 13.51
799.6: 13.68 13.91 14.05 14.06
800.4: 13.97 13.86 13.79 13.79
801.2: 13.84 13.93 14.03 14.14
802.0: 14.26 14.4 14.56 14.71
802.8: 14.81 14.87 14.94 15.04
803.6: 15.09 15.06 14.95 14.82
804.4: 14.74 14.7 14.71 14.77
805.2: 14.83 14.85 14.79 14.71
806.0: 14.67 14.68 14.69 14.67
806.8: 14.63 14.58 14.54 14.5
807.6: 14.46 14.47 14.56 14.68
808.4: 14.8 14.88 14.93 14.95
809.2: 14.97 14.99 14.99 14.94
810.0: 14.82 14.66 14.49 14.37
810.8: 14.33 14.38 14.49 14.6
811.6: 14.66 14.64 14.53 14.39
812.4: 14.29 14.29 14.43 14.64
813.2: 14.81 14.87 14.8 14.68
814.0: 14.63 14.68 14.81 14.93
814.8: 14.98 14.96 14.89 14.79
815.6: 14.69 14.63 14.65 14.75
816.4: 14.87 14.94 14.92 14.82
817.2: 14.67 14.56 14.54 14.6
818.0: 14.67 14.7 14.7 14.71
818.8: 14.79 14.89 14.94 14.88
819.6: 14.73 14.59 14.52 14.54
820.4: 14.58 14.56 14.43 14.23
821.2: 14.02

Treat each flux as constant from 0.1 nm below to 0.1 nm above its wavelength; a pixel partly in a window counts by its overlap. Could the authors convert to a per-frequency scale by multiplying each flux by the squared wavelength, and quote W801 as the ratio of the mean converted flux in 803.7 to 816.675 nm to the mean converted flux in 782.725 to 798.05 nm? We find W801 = 1.12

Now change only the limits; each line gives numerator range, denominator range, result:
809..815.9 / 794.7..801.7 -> 1.10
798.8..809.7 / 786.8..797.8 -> 1.09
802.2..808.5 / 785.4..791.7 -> 1.12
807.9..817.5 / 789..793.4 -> 1.13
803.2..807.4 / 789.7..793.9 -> 1.10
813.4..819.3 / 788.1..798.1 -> 1.14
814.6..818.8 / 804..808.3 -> 1.03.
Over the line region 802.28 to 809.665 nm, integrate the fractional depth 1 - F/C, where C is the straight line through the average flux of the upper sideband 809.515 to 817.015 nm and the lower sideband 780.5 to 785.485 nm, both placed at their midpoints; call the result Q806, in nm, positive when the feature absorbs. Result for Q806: -0.17 nm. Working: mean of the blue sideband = 13.7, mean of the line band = 14.8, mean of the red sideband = 14.7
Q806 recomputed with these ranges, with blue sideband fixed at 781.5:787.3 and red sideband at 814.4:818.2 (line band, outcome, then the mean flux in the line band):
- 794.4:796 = 0.05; 13.7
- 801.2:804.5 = -0.06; 14.6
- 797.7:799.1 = 0.02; 14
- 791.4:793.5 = 0.02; 13.9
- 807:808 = 0.00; 14.5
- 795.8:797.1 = 0.05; 13.7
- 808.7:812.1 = -0.02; 14.7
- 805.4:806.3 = -0.02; 14.7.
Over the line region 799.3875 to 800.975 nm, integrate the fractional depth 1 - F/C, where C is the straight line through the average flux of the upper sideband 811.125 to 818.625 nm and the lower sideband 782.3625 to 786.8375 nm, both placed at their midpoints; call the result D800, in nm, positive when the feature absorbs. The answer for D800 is 0.05 nm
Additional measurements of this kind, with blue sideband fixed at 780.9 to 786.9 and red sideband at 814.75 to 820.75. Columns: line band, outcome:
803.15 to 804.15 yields -0.05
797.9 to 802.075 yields 0.09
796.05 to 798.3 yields 0.07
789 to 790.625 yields 0.04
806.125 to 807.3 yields -0.02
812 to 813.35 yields 0.01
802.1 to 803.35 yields -0.04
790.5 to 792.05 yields 0.04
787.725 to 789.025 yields 0.06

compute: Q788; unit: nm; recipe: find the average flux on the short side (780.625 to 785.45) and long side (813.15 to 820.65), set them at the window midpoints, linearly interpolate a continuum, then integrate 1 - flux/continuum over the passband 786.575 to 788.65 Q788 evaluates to 0.03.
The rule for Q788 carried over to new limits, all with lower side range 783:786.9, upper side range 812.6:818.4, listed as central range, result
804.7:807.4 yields -0.04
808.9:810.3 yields -0.03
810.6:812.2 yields 0.01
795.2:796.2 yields 0.04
